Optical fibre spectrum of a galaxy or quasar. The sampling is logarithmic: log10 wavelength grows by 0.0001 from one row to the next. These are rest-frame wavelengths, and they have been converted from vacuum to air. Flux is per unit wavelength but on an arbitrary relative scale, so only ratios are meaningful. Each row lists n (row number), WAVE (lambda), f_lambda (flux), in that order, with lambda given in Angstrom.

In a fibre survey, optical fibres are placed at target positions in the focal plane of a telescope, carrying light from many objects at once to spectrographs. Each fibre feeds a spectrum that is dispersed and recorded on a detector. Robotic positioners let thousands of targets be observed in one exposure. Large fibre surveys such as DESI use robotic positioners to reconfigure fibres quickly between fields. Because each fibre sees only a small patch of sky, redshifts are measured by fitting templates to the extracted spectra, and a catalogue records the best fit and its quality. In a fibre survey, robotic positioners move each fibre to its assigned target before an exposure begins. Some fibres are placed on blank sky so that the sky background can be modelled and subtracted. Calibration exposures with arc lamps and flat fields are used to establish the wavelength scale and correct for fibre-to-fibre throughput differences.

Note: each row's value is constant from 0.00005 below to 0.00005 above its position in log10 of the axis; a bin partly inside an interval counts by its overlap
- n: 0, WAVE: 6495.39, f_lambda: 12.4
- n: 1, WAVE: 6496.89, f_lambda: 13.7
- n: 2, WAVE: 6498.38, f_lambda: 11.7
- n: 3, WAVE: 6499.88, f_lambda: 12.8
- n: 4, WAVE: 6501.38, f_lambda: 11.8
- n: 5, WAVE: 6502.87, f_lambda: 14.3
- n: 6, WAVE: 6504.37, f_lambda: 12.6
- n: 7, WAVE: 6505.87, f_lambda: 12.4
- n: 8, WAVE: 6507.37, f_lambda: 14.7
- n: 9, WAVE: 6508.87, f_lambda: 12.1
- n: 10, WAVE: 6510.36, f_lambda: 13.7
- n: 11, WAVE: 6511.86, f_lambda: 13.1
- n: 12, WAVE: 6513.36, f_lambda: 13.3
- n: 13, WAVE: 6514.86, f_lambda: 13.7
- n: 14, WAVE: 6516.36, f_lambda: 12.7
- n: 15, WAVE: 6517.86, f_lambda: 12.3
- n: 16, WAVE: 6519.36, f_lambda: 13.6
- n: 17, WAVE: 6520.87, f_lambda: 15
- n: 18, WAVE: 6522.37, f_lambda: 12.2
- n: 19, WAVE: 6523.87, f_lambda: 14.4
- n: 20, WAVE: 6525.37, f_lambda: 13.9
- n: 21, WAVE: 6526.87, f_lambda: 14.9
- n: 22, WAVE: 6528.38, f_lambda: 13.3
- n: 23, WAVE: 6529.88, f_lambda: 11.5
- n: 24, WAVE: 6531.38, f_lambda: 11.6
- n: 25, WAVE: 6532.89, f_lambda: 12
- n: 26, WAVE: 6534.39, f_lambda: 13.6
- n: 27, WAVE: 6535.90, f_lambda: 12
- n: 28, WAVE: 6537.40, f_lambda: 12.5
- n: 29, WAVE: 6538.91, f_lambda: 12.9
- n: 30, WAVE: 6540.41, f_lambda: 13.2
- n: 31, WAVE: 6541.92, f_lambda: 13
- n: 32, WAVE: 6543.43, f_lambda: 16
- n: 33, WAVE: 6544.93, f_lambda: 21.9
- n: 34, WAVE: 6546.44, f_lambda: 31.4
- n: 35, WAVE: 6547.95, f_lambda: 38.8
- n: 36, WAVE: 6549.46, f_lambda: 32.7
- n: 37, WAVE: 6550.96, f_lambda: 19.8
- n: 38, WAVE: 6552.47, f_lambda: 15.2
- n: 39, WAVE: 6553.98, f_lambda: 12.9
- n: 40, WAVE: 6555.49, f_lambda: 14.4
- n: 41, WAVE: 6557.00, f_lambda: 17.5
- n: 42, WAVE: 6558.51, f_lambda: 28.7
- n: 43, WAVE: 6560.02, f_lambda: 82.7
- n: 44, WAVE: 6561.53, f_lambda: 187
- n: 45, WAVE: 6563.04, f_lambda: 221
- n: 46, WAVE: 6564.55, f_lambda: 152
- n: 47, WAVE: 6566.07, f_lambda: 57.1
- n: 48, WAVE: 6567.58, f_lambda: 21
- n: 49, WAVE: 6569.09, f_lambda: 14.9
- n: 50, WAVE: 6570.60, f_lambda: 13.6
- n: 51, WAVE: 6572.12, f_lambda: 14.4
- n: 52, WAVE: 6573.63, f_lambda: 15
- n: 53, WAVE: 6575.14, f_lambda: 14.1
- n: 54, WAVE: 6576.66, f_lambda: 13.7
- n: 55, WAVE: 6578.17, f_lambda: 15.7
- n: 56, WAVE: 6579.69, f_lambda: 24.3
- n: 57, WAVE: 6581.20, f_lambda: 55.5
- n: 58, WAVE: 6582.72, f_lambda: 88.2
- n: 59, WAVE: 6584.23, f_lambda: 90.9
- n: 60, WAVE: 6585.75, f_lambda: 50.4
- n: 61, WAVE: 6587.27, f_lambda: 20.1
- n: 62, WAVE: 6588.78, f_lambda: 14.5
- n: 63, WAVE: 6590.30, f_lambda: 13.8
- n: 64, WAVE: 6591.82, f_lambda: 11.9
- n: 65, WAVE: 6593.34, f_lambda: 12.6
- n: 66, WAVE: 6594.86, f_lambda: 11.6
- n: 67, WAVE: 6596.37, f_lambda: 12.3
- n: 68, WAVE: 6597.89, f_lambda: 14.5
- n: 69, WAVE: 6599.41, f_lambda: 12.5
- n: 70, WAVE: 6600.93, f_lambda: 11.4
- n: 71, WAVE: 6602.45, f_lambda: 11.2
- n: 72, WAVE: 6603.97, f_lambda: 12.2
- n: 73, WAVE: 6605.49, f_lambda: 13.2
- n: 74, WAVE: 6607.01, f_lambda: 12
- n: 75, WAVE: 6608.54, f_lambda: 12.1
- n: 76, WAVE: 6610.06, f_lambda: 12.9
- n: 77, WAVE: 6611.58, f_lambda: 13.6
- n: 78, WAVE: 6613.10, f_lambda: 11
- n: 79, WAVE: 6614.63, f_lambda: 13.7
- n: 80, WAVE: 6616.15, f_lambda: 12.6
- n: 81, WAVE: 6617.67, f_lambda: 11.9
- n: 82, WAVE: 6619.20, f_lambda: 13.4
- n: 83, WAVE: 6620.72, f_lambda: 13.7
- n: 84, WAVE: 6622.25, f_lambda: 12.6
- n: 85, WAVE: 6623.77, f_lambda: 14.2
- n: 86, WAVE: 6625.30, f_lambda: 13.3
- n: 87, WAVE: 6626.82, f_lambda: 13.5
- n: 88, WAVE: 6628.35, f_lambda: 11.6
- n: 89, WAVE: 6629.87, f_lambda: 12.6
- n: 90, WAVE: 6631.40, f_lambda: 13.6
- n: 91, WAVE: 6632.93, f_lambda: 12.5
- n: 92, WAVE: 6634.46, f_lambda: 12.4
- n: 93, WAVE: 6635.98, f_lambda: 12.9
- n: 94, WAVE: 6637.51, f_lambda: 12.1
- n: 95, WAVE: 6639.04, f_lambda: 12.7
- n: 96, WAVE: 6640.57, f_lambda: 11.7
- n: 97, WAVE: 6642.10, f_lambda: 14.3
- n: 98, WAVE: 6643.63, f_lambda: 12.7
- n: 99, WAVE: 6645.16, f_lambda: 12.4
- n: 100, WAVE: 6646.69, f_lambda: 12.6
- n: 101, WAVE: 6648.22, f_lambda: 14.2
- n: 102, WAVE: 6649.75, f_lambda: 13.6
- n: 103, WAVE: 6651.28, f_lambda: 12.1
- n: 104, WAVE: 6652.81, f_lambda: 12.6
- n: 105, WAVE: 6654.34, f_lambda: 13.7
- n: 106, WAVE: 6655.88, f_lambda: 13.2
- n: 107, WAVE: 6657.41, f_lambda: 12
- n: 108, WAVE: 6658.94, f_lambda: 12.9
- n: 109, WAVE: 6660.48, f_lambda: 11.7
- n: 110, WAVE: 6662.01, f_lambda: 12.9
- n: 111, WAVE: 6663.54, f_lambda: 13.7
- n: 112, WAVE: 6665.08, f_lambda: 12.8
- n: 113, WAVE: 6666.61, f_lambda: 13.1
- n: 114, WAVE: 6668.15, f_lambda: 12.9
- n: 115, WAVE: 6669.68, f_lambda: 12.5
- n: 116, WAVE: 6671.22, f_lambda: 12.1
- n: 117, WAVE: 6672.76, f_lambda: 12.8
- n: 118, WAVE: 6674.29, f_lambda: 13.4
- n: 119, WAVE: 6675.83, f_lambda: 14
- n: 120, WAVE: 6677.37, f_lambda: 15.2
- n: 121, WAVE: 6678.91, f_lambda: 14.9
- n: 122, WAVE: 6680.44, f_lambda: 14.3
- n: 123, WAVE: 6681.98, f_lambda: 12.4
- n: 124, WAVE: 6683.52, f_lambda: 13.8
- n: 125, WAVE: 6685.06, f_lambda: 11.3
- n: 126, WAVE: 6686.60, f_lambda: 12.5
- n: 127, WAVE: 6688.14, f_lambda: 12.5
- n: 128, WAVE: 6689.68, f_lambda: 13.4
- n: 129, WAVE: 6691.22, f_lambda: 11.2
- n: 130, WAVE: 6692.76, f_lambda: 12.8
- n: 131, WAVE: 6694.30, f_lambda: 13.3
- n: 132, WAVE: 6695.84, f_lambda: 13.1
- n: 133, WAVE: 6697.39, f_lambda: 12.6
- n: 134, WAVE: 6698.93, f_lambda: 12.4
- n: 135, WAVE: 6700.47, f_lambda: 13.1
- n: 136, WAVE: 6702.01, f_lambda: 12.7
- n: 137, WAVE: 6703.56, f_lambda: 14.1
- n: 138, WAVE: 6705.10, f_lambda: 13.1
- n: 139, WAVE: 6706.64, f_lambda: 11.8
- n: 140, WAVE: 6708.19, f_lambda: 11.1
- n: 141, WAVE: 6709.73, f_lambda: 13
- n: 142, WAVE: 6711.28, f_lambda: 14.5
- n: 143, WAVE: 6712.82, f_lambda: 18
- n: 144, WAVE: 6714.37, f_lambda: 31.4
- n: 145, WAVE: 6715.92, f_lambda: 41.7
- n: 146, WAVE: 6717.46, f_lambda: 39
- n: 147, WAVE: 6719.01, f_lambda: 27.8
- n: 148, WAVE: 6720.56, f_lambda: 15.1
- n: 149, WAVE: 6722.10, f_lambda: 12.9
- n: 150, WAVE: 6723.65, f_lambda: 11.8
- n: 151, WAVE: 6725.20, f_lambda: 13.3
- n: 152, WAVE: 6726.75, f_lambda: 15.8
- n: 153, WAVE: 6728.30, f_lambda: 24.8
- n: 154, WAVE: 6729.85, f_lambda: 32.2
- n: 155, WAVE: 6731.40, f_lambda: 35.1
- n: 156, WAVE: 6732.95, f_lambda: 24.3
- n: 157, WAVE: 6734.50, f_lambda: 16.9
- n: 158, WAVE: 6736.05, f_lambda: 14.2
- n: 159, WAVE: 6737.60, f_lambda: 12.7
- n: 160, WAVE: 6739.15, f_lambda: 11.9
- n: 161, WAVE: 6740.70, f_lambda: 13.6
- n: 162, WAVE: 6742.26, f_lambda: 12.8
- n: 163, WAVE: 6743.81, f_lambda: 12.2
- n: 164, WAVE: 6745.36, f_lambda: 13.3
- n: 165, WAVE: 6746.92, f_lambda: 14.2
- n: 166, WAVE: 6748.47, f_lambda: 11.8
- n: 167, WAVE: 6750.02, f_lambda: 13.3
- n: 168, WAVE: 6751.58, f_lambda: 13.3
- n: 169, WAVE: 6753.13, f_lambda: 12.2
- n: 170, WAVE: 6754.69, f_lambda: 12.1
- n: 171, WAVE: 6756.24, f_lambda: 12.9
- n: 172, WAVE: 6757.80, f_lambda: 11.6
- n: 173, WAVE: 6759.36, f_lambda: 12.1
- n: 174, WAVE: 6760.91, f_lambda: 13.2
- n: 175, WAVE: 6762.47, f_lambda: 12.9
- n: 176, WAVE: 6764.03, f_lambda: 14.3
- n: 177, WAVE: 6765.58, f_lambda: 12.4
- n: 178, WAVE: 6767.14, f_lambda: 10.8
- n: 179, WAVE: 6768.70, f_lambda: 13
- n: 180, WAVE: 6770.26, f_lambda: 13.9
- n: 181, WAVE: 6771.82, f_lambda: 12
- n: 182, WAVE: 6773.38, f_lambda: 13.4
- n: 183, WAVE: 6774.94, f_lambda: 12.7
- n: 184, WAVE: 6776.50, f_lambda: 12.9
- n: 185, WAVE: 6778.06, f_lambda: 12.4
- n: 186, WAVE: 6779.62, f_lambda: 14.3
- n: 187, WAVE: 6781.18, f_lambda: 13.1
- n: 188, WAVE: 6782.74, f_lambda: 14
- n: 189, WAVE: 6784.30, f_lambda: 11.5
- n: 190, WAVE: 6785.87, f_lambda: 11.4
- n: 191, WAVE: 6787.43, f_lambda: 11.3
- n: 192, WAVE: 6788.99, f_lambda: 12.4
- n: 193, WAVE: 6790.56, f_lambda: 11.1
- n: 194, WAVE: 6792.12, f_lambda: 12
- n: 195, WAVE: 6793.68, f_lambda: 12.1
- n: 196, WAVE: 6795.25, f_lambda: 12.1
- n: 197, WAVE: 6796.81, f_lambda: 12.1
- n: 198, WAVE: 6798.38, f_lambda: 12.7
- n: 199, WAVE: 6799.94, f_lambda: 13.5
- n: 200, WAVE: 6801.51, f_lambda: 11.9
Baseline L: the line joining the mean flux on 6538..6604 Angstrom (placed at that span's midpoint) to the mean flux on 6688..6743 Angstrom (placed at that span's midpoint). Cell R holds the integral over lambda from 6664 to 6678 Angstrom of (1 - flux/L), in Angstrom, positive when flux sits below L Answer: 6.0 Angstrom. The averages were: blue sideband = 36.1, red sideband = 17.6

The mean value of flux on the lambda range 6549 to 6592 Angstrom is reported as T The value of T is 46.5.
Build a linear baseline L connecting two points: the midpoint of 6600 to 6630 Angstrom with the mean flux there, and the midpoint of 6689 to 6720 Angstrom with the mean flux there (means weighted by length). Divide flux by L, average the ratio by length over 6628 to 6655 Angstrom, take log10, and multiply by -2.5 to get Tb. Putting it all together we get 0.10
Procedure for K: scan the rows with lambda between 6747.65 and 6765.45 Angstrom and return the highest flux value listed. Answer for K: 14.3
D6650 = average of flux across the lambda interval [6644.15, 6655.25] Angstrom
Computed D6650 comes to 13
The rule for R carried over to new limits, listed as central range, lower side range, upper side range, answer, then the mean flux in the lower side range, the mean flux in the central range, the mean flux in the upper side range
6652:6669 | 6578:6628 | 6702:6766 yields 5.4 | 20.5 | 12.9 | 16.9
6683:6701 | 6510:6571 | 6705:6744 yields 7.5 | 31.7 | 12.6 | 19.5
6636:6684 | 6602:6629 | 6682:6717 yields 3.5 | 12.7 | 13.1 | 15.3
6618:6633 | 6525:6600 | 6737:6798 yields 7.7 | 33.3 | 13.1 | 12.6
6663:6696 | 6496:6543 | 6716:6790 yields 3.6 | 13.1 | 13.1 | 15.4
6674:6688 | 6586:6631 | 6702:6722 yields 3.6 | 13.4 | 13.5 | 20.3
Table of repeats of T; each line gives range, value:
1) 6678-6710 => 12.8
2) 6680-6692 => 12.6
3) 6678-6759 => 16.1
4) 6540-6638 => 28.5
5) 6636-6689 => 13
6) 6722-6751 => 16.7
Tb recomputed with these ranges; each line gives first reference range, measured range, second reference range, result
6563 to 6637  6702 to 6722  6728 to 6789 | -0.18 mag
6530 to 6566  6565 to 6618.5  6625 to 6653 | 0.30 mag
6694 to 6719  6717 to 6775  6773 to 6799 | -0.02 mag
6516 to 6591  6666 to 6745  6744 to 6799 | 0.13 mag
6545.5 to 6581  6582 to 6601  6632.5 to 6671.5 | 0.28 mag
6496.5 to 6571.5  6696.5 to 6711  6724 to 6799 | 0.36 mag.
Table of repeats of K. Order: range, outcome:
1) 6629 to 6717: 41.7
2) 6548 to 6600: 221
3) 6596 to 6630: 14.5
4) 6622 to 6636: 14.2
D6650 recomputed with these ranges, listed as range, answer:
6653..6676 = 12.9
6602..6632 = 12.8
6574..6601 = 27.3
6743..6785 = 12.8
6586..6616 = 13.6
